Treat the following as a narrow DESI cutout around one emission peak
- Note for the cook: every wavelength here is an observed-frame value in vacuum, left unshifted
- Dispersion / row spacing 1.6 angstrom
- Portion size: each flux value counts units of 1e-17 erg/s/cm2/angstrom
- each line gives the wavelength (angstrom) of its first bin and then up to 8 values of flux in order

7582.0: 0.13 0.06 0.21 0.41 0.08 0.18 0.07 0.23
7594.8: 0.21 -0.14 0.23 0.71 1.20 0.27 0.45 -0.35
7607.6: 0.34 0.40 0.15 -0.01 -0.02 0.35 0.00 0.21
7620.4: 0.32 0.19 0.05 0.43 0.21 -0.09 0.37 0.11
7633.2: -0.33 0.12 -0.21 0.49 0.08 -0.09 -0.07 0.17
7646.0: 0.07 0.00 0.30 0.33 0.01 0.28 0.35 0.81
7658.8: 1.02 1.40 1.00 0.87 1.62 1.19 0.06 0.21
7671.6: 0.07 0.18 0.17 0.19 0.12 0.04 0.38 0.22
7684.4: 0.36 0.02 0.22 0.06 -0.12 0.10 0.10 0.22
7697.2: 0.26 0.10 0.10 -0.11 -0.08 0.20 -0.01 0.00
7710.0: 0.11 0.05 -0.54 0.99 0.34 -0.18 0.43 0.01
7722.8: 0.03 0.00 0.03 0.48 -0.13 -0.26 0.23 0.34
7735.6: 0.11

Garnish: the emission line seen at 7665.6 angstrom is [O II] 3727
